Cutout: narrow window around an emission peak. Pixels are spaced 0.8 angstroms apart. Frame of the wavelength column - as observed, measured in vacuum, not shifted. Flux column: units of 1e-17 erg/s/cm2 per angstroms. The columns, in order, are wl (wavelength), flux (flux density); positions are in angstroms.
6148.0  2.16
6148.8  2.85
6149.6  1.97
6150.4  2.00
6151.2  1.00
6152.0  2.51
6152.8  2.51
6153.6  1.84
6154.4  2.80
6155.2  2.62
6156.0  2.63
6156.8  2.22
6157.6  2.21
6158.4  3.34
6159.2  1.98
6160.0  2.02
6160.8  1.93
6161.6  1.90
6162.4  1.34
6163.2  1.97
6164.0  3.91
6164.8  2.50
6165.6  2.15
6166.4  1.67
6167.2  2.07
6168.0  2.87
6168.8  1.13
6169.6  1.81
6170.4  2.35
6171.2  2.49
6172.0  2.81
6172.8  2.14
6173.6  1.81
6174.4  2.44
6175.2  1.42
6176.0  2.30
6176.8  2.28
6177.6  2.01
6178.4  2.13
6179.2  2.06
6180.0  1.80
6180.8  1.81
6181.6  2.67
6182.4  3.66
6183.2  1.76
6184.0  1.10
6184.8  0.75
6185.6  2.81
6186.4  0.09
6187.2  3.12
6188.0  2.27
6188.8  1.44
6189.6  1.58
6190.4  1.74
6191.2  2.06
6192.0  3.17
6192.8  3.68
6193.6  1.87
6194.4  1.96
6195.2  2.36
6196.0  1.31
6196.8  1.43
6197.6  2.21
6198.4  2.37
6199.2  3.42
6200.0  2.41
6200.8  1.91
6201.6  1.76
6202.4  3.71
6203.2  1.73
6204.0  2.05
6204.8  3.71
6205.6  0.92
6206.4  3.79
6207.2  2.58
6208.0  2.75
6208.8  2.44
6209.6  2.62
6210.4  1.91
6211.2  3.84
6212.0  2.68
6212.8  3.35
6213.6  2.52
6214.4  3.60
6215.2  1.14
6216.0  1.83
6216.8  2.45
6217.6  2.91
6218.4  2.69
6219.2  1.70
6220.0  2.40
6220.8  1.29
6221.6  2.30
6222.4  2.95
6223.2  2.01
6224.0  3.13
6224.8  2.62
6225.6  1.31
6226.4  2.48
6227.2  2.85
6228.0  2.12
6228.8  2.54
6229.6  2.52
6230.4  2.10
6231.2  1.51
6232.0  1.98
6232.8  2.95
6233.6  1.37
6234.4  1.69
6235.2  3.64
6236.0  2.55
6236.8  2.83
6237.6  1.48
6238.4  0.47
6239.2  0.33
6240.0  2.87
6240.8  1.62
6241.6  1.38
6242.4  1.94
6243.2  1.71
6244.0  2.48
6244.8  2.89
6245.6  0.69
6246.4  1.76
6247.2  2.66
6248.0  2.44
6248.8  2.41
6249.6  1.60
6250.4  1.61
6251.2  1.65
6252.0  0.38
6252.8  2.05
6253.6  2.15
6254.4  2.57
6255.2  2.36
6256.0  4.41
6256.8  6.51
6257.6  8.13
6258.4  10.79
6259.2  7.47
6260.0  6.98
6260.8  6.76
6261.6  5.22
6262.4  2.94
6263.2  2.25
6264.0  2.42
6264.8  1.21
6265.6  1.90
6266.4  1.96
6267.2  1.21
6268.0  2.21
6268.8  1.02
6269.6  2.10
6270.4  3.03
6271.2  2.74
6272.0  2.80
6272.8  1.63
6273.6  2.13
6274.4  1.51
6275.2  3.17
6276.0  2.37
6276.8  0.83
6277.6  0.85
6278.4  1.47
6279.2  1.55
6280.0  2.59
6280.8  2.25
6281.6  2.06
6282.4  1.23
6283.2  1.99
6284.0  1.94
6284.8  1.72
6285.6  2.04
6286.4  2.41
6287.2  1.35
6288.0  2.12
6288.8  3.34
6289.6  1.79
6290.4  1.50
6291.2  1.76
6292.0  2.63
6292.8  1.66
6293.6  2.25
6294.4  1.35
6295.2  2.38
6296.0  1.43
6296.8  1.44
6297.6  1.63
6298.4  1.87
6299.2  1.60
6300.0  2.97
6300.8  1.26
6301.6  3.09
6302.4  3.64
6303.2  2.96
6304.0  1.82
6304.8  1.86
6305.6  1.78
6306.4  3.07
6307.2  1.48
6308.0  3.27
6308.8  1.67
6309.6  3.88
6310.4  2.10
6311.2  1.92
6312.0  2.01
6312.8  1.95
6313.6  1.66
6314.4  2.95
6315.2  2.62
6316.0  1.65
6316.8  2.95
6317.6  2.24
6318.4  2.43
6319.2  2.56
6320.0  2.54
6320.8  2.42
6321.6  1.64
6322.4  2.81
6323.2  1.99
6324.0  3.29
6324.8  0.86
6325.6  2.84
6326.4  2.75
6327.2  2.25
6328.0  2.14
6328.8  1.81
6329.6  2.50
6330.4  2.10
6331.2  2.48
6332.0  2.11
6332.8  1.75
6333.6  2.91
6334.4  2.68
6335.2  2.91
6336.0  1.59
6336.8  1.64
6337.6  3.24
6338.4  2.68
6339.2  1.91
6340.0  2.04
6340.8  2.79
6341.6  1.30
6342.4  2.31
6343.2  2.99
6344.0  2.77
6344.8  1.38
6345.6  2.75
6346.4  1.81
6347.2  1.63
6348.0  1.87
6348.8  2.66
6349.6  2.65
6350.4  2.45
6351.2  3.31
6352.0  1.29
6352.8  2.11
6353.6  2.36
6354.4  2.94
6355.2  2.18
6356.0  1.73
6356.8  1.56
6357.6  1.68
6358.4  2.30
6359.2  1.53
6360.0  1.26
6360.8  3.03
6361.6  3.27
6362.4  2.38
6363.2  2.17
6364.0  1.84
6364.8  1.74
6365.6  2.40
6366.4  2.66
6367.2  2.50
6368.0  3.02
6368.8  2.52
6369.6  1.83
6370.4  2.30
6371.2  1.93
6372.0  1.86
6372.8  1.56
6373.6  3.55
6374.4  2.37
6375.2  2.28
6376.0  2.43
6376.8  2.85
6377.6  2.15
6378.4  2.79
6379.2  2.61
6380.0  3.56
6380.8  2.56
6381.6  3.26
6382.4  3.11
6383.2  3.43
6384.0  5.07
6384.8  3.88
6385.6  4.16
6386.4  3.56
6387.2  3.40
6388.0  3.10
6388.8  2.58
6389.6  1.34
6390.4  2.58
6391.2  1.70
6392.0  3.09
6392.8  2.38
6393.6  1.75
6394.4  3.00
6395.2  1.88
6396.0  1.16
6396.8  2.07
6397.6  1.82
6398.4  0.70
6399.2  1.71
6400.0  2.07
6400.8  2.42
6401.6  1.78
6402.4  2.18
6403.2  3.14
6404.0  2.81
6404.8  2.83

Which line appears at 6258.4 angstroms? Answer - H-beta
